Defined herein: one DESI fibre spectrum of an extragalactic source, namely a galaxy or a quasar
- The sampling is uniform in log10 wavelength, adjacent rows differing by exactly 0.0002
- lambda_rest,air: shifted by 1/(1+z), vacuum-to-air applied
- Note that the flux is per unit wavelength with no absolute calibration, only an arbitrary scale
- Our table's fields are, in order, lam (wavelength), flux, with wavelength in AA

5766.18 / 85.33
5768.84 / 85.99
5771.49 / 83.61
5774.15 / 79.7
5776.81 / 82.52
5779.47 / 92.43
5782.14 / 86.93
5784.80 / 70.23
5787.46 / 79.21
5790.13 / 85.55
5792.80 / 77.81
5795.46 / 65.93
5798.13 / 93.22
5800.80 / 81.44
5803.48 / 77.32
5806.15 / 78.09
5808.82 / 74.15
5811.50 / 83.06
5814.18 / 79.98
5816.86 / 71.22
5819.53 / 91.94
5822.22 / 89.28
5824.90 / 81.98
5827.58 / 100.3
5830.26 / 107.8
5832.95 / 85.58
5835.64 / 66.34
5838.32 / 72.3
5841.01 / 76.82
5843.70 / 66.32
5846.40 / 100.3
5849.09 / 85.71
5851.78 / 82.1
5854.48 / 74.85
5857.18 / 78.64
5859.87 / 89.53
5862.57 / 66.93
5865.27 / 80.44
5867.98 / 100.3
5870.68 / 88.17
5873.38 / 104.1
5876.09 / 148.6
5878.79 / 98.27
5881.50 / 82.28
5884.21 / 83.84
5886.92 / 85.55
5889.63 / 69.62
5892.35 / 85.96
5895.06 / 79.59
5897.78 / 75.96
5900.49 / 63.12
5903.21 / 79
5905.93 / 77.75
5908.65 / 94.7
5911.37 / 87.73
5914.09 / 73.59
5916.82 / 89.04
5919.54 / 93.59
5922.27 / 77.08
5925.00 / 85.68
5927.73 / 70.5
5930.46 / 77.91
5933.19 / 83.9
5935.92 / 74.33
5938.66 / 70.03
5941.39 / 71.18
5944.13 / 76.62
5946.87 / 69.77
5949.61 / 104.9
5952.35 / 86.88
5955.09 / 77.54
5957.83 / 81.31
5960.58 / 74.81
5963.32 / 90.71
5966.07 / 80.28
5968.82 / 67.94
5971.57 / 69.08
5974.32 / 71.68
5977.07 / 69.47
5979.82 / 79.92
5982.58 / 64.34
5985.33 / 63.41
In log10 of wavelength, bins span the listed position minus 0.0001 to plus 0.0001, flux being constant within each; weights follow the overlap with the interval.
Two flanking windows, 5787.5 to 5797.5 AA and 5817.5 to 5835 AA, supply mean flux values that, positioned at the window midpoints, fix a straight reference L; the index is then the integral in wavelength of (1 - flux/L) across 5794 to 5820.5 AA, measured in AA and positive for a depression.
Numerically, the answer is 1.30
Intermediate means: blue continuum 78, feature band 79.5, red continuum 90.9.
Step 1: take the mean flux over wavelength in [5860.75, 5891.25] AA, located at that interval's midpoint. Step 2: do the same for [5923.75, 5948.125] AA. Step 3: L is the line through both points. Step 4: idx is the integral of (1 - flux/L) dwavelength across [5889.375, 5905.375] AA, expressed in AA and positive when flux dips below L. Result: 1.8 AA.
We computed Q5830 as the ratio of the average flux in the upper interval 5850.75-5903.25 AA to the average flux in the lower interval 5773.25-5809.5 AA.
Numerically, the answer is 1.1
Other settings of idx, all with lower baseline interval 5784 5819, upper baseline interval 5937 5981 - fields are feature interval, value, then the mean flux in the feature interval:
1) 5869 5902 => -4.5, 88.8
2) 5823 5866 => -2.2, 82.4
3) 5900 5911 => -0.4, 80.7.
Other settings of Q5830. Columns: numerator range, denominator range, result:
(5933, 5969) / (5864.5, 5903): 0.90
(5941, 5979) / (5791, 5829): 0.95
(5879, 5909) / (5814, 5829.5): 0.92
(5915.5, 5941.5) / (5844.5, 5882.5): 0.87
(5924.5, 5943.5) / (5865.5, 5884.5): 0.75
